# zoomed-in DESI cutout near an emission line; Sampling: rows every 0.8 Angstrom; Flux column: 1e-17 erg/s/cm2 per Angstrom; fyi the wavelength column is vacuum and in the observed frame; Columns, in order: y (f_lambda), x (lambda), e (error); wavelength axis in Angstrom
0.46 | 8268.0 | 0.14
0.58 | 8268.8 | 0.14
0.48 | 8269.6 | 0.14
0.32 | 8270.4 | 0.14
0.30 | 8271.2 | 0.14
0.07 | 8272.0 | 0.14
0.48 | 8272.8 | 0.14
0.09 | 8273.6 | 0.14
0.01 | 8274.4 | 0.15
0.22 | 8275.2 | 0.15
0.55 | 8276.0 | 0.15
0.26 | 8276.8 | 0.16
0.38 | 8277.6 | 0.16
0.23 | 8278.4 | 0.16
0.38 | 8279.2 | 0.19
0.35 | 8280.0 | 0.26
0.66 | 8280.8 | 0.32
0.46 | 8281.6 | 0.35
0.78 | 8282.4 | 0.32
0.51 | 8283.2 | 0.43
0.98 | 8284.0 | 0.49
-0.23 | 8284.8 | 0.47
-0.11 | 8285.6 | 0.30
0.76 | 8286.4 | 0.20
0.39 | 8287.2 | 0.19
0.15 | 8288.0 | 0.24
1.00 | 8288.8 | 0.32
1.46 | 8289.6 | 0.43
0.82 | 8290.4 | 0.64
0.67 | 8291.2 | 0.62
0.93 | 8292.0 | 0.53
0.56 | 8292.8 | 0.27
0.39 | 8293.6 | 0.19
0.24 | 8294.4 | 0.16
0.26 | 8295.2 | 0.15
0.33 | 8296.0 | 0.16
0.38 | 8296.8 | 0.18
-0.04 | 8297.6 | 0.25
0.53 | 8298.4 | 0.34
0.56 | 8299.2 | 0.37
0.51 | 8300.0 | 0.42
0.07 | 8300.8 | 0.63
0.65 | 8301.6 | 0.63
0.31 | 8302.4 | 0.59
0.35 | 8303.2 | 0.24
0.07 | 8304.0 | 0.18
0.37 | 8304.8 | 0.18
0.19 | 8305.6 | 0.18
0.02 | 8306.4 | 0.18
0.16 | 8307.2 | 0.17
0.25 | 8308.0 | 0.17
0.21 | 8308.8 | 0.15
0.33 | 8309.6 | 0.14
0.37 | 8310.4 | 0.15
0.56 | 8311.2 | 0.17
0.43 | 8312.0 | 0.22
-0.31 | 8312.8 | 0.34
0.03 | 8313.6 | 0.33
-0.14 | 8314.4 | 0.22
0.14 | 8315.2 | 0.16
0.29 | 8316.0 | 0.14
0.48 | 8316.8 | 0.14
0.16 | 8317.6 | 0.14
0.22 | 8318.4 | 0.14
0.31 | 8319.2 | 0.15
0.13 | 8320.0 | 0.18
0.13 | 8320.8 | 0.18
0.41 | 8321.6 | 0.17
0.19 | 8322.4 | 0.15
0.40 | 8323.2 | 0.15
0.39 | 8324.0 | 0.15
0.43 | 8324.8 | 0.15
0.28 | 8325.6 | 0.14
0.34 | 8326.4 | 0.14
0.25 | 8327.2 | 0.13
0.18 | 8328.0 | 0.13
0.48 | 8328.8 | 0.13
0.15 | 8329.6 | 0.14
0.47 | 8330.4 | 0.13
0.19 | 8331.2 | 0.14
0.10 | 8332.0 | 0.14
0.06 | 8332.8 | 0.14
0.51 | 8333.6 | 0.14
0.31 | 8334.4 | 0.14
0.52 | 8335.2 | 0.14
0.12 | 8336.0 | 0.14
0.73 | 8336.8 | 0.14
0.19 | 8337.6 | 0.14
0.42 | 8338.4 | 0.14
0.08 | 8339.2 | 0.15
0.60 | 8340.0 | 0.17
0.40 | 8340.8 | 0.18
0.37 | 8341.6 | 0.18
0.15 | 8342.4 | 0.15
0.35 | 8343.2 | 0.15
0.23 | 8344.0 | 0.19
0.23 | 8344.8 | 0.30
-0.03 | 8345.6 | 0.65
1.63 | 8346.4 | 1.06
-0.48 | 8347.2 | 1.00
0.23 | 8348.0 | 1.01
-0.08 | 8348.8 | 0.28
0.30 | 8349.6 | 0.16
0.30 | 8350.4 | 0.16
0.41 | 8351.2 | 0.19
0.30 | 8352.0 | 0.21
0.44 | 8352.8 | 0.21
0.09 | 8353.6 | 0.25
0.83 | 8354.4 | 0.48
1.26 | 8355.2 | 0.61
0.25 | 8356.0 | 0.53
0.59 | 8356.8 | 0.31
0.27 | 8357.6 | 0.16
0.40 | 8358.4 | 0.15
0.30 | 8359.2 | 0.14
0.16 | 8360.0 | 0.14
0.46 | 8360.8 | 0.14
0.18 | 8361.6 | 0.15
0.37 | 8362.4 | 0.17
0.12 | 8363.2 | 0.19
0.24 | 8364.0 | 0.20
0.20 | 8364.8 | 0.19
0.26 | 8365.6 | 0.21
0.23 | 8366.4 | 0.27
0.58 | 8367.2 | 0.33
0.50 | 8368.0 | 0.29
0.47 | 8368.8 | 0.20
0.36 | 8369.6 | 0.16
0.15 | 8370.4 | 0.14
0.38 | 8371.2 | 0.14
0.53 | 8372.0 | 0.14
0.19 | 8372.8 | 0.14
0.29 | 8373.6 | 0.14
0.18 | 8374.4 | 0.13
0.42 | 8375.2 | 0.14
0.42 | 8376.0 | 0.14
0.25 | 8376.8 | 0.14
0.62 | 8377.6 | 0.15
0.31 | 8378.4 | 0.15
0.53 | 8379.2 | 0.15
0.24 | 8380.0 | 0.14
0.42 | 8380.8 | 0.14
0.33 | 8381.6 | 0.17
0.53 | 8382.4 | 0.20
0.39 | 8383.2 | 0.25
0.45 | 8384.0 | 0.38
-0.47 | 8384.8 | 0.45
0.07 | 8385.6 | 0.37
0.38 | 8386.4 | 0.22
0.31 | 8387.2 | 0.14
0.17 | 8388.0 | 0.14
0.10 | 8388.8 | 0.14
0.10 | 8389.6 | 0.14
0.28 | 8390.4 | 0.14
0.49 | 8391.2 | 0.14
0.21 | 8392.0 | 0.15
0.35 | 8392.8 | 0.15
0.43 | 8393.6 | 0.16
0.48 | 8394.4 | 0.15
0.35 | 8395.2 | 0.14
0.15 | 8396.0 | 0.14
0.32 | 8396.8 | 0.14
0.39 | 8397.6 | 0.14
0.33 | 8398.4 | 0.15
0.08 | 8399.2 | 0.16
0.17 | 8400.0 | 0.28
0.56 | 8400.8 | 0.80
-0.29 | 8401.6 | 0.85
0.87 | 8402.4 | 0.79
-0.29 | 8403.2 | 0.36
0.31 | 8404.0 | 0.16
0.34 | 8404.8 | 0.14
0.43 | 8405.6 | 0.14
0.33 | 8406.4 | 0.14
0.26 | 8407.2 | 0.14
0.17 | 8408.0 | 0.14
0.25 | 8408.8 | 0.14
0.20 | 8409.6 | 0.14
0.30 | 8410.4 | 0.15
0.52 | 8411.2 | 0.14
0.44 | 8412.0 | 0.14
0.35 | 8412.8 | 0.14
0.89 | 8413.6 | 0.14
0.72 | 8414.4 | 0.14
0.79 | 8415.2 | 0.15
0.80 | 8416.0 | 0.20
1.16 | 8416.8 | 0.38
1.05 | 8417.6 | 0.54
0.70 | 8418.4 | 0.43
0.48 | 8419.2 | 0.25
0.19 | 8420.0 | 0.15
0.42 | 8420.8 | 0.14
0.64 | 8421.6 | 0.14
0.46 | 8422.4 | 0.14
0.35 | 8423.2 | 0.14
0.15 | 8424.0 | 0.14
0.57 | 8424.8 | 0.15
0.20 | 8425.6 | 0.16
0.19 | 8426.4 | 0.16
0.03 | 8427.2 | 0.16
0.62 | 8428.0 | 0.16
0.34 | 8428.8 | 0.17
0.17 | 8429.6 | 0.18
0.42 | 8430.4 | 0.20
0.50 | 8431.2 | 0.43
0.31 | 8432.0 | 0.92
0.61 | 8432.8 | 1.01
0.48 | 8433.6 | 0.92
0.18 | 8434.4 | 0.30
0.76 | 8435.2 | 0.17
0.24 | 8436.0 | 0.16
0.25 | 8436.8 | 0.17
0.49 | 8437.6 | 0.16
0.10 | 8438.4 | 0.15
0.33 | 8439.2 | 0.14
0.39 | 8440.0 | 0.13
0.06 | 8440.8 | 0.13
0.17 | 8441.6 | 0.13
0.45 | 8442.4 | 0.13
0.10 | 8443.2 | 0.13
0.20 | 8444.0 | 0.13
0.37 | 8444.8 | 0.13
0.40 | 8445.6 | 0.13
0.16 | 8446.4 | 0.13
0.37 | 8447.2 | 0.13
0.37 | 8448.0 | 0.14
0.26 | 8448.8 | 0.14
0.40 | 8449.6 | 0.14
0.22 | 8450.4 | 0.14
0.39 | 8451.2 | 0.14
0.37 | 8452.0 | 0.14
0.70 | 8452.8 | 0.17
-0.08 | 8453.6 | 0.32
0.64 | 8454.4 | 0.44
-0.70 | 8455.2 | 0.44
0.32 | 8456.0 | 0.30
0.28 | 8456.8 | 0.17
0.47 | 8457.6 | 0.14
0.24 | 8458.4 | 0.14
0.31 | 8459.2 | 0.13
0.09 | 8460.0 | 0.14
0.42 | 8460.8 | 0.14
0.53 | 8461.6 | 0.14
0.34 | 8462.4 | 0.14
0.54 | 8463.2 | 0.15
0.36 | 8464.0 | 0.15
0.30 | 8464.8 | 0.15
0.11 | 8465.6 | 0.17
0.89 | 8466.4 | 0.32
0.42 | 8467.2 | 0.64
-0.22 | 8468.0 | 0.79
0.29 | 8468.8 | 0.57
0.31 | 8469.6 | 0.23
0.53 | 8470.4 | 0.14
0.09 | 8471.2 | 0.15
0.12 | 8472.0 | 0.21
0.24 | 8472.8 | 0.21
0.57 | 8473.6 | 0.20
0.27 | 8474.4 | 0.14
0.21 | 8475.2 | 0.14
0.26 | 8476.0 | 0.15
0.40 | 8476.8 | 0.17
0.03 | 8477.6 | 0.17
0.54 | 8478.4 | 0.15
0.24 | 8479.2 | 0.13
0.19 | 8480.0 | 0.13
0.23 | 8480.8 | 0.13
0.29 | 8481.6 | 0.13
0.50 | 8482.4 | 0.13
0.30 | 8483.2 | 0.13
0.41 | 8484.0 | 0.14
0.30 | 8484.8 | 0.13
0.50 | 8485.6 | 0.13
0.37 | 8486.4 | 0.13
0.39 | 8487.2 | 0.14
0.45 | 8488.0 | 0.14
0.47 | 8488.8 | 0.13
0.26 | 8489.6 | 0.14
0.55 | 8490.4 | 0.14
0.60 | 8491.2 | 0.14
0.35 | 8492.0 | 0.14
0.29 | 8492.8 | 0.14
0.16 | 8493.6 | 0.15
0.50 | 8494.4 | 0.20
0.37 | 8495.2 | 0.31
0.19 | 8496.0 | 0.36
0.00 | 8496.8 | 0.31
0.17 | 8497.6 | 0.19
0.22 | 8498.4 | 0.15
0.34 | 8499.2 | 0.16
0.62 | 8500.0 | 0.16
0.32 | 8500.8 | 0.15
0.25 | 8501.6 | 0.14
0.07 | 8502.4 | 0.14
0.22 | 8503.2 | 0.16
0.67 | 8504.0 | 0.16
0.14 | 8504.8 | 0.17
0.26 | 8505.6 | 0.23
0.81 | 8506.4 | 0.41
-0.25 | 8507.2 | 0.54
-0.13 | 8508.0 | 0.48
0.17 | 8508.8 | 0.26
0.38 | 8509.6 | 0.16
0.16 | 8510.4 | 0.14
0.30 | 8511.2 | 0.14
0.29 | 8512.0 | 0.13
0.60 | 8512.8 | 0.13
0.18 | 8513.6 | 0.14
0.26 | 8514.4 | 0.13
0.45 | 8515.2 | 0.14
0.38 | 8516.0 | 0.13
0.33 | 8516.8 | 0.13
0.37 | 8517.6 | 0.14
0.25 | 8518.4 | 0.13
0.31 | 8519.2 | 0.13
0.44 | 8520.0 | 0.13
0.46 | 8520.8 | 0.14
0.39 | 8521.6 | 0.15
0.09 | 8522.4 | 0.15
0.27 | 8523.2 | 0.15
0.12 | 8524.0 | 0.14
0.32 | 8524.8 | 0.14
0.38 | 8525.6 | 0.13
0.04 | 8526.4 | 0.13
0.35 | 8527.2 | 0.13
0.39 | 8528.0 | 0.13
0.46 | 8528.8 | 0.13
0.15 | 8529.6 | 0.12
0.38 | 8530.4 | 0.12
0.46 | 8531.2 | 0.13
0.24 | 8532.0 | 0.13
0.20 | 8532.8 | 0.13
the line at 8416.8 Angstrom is H-gamma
